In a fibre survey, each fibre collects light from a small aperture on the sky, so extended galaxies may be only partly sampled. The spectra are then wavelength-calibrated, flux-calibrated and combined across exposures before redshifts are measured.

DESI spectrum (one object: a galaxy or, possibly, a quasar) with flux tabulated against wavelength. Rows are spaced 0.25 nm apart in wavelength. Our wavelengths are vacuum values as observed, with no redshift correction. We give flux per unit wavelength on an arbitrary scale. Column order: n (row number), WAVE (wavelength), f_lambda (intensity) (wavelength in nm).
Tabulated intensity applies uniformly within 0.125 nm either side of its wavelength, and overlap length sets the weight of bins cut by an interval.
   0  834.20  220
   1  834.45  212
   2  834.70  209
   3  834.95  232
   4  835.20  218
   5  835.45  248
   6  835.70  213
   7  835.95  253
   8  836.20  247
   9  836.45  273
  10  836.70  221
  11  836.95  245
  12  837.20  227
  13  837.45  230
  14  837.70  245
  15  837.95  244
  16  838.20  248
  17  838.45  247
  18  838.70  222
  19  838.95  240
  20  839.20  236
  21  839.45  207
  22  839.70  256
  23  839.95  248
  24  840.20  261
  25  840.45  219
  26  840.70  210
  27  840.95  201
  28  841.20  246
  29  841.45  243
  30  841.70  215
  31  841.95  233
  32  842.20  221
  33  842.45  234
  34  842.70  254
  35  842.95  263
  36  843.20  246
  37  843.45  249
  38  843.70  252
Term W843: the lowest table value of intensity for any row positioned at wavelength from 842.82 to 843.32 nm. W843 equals 246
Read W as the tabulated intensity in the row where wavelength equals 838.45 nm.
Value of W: 247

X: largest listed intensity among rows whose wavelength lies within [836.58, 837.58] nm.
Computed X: 245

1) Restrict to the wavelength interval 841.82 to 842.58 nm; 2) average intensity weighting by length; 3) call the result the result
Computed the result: 229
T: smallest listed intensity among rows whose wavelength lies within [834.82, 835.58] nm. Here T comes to 218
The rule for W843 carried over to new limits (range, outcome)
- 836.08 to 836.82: 221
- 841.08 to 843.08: 215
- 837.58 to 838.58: 244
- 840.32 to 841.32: 201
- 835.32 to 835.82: 213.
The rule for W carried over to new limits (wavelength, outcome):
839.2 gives 236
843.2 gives 246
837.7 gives 245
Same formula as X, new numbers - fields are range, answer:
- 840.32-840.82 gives 219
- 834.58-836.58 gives 273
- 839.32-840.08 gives 256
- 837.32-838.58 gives 248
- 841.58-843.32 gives 263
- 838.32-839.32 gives 247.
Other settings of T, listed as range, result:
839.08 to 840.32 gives 207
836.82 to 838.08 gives 227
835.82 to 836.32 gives 247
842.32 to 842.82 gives 234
